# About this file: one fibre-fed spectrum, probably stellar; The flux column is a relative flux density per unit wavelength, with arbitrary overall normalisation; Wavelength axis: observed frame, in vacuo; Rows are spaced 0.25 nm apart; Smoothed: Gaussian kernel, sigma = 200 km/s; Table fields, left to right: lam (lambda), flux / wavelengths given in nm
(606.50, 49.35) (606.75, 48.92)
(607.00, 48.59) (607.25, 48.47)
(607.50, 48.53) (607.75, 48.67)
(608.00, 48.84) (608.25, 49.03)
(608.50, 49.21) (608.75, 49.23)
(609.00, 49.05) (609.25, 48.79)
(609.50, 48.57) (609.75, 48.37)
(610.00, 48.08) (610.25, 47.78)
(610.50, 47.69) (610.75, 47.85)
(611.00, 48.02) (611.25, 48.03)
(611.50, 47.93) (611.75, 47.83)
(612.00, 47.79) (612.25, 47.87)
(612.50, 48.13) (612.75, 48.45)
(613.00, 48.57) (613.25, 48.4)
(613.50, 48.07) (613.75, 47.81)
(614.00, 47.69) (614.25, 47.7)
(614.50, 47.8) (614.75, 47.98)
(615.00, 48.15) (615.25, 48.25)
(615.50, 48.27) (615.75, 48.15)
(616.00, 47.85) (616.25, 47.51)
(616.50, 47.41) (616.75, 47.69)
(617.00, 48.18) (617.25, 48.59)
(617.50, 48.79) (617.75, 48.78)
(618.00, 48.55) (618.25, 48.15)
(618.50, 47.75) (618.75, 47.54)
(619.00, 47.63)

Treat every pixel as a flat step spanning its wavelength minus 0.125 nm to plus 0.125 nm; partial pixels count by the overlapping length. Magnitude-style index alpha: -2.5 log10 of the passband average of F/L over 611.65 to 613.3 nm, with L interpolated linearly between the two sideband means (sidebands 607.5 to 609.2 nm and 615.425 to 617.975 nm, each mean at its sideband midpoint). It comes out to 0.01 mag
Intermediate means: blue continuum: 49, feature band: 48.1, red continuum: 48.1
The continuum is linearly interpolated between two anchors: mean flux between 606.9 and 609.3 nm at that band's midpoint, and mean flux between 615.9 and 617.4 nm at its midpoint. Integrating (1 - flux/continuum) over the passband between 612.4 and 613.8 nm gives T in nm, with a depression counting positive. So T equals 0.00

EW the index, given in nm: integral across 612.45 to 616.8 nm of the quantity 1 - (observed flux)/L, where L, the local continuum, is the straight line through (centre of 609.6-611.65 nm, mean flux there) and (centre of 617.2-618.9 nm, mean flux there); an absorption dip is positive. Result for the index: 0.01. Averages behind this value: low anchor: 48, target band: 48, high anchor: 48.3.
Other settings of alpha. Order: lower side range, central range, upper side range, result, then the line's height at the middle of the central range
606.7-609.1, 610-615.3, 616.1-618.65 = 0.01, 48.5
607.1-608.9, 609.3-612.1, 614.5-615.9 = 0.01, 48.6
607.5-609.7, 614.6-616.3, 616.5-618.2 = 0.01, 48.5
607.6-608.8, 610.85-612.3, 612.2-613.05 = 0.01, 48.4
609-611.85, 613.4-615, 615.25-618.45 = 0.01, 48.1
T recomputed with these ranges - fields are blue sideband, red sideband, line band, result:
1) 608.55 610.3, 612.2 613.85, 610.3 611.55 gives 0.014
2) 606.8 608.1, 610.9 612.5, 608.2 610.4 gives -0.015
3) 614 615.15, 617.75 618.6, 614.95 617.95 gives -0.004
